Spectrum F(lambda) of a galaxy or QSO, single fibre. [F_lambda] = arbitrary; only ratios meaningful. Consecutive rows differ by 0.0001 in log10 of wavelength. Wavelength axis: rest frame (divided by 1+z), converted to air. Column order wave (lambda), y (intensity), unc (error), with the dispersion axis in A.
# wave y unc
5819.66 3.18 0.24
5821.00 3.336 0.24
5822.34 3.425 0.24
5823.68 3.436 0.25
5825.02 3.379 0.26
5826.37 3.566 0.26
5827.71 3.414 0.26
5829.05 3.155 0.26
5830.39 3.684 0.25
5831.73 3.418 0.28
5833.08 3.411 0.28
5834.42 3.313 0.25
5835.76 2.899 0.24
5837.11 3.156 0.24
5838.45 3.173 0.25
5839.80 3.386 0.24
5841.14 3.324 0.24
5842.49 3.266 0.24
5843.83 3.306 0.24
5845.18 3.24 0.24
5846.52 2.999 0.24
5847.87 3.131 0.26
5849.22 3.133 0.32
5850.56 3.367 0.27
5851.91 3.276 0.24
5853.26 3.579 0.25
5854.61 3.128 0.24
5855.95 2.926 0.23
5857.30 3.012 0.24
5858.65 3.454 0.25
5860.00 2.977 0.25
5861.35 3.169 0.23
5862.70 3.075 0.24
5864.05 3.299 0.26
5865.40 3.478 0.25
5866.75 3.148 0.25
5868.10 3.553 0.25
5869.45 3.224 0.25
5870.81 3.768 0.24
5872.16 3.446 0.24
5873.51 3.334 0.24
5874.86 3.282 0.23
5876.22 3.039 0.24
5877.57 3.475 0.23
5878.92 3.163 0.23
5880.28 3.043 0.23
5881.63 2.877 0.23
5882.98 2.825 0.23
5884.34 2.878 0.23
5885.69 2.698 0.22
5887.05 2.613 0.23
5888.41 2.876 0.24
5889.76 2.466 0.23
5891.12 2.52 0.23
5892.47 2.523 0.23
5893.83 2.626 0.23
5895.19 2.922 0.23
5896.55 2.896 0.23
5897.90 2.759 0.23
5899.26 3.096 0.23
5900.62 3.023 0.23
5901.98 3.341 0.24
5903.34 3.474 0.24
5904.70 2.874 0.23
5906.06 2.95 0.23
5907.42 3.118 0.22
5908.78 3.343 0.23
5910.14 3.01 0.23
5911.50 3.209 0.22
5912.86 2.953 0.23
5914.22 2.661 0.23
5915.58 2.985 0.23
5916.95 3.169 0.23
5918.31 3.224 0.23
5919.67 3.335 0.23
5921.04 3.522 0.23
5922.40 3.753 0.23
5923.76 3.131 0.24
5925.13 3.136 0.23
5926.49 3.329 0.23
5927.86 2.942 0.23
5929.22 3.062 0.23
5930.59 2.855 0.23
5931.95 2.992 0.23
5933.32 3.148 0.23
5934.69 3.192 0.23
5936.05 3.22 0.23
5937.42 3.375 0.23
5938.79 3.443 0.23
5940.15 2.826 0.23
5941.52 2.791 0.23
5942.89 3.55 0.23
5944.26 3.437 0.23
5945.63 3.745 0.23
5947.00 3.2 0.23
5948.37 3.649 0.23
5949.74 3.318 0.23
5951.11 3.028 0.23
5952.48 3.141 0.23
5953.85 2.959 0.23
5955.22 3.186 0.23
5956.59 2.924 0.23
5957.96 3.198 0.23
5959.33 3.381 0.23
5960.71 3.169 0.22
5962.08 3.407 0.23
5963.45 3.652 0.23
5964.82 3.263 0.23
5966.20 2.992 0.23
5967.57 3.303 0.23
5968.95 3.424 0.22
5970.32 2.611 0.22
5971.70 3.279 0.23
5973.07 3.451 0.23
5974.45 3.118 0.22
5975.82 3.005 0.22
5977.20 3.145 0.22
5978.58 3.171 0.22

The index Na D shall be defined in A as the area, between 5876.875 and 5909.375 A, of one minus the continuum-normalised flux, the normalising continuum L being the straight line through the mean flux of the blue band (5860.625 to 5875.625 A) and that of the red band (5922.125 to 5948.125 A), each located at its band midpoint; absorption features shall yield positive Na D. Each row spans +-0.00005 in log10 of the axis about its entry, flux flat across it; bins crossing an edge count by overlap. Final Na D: 3.6 A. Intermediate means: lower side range 3.34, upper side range 3.22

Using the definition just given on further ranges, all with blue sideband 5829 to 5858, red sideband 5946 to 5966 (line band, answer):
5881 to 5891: 1.6 A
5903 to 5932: 1.0 A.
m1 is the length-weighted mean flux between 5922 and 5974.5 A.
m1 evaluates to 3.22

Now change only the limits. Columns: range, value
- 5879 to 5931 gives 3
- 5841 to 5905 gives 3.1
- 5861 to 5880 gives 3.31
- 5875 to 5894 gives 2.85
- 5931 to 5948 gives 3.24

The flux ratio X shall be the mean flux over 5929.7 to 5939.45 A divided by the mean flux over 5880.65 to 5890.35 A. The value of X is 1.1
